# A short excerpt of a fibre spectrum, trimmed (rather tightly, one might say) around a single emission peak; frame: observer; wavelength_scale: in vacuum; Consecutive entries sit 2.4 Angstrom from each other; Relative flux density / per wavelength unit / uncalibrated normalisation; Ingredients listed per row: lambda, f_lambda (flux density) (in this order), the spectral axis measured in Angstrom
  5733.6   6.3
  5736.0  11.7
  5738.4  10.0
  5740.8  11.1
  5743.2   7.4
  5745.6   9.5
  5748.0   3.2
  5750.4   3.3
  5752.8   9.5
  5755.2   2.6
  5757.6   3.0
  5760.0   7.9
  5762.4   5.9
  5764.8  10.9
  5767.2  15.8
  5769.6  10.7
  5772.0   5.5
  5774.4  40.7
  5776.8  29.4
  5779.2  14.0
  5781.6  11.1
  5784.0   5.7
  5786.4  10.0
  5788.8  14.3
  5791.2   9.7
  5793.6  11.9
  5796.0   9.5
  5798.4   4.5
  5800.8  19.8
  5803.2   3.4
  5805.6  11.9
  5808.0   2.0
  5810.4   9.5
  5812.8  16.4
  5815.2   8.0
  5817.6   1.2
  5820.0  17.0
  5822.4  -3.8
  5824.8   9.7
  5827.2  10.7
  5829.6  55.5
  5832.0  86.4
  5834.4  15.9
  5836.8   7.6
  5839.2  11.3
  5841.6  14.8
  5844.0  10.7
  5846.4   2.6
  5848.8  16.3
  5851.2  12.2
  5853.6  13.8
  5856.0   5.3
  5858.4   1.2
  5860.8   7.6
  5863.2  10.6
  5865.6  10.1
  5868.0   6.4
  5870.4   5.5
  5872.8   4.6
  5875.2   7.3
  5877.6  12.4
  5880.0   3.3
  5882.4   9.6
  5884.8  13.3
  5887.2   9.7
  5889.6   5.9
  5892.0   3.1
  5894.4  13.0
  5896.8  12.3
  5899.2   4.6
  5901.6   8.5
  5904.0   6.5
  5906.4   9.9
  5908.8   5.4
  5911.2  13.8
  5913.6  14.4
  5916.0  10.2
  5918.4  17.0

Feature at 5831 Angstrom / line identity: [O III] 5007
